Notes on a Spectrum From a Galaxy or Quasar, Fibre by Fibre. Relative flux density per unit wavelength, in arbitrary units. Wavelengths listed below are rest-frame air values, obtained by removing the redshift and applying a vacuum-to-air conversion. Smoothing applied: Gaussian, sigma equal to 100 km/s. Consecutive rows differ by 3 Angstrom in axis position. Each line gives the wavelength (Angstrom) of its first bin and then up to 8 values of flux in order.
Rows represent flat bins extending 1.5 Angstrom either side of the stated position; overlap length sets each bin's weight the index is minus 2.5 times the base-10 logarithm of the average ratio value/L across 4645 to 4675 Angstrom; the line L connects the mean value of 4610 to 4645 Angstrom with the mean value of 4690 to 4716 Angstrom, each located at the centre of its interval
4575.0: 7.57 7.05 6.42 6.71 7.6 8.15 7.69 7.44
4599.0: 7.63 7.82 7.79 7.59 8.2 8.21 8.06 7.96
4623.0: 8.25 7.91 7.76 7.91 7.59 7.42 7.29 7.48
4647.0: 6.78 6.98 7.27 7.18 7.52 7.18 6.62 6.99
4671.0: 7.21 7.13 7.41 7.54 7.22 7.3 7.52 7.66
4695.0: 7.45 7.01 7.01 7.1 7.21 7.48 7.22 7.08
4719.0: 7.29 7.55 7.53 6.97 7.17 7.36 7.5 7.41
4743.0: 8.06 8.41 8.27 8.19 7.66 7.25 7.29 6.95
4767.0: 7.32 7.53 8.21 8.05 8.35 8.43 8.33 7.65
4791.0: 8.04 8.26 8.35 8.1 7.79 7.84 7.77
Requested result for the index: 0.073 mag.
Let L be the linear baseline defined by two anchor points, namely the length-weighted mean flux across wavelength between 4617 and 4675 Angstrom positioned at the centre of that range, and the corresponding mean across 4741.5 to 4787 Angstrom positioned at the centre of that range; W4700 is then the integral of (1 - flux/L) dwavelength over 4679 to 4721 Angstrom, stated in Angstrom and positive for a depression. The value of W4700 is 1.8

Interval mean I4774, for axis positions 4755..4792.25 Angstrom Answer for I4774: 7.78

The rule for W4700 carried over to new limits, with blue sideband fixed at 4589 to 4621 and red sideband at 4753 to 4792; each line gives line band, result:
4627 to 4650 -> 1.2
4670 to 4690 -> 1.3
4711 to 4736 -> 1.7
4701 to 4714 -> 1.0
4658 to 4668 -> 1.0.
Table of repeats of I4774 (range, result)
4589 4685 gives 7.53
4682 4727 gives 7.31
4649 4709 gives 7.23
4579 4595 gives 7.31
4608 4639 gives 7.92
